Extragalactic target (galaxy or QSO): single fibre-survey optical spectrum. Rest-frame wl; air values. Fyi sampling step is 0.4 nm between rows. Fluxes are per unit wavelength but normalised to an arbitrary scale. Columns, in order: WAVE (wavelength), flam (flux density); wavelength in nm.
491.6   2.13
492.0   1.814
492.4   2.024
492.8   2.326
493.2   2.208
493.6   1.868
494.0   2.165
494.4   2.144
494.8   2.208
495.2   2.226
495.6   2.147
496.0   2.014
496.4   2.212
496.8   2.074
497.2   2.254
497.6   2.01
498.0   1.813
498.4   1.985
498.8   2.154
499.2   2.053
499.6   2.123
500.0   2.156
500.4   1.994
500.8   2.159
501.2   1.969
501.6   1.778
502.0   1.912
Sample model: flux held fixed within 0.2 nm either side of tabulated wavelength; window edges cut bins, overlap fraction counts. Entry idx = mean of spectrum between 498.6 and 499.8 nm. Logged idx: 2.11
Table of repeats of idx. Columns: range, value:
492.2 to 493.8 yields 2.11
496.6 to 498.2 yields 2.04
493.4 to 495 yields 2.1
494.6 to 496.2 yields 2.15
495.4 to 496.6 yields 2.12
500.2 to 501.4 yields 2.04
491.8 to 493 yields 2.05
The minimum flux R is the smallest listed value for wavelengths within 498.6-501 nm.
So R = 1.994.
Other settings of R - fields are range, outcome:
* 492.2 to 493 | 2.024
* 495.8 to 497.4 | 2.014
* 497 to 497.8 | 2.01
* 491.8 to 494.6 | 1.814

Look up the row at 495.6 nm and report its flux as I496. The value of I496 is 2.147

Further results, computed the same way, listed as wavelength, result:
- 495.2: 2.226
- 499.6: 2.123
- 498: 1.813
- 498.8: 2.154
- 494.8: 2.208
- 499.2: 2.053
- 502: 1.912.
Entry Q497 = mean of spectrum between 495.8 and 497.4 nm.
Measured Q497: 2.14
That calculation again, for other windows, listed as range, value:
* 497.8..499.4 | 2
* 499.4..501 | 2.11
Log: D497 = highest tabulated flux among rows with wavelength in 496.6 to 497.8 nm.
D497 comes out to 2.254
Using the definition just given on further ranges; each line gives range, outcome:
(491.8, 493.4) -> 2.326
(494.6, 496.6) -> 2.226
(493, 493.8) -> 2.208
